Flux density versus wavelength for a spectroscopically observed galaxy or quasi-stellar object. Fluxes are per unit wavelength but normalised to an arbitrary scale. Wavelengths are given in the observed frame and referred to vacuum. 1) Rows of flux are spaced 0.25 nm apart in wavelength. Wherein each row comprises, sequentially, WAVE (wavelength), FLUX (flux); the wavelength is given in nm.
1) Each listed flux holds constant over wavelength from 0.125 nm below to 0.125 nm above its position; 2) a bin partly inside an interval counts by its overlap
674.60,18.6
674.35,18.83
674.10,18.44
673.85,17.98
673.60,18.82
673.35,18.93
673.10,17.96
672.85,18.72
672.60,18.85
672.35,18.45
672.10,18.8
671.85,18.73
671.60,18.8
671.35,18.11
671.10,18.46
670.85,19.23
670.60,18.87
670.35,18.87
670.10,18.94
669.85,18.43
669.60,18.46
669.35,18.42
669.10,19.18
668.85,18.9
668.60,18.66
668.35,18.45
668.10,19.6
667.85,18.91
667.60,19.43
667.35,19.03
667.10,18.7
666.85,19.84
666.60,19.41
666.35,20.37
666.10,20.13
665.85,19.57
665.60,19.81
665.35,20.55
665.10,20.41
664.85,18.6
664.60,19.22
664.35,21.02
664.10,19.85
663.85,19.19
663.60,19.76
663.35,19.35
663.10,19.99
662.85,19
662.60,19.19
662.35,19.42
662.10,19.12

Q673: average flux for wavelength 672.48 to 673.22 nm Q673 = 18.5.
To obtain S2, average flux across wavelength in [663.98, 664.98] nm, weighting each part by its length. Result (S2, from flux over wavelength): 19.7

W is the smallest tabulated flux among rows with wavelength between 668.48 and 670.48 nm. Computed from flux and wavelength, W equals 18.42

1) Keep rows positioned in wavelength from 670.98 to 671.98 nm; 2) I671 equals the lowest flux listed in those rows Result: 18.11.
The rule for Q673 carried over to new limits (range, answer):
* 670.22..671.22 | 18.9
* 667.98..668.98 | 18.9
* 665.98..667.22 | 19.7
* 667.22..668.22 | 19.2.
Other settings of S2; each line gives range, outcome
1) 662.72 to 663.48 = 19.4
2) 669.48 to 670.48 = 18.7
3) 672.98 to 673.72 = 18.6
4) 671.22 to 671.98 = 18.5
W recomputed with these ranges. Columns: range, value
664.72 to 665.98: 18.6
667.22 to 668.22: 18.91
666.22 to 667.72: 18.7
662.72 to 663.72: 19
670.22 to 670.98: 18.87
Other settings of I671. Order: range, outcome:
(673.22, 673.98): 17.98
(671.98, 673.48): 17.96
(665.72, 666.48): 19.57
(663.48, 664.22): 19.19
